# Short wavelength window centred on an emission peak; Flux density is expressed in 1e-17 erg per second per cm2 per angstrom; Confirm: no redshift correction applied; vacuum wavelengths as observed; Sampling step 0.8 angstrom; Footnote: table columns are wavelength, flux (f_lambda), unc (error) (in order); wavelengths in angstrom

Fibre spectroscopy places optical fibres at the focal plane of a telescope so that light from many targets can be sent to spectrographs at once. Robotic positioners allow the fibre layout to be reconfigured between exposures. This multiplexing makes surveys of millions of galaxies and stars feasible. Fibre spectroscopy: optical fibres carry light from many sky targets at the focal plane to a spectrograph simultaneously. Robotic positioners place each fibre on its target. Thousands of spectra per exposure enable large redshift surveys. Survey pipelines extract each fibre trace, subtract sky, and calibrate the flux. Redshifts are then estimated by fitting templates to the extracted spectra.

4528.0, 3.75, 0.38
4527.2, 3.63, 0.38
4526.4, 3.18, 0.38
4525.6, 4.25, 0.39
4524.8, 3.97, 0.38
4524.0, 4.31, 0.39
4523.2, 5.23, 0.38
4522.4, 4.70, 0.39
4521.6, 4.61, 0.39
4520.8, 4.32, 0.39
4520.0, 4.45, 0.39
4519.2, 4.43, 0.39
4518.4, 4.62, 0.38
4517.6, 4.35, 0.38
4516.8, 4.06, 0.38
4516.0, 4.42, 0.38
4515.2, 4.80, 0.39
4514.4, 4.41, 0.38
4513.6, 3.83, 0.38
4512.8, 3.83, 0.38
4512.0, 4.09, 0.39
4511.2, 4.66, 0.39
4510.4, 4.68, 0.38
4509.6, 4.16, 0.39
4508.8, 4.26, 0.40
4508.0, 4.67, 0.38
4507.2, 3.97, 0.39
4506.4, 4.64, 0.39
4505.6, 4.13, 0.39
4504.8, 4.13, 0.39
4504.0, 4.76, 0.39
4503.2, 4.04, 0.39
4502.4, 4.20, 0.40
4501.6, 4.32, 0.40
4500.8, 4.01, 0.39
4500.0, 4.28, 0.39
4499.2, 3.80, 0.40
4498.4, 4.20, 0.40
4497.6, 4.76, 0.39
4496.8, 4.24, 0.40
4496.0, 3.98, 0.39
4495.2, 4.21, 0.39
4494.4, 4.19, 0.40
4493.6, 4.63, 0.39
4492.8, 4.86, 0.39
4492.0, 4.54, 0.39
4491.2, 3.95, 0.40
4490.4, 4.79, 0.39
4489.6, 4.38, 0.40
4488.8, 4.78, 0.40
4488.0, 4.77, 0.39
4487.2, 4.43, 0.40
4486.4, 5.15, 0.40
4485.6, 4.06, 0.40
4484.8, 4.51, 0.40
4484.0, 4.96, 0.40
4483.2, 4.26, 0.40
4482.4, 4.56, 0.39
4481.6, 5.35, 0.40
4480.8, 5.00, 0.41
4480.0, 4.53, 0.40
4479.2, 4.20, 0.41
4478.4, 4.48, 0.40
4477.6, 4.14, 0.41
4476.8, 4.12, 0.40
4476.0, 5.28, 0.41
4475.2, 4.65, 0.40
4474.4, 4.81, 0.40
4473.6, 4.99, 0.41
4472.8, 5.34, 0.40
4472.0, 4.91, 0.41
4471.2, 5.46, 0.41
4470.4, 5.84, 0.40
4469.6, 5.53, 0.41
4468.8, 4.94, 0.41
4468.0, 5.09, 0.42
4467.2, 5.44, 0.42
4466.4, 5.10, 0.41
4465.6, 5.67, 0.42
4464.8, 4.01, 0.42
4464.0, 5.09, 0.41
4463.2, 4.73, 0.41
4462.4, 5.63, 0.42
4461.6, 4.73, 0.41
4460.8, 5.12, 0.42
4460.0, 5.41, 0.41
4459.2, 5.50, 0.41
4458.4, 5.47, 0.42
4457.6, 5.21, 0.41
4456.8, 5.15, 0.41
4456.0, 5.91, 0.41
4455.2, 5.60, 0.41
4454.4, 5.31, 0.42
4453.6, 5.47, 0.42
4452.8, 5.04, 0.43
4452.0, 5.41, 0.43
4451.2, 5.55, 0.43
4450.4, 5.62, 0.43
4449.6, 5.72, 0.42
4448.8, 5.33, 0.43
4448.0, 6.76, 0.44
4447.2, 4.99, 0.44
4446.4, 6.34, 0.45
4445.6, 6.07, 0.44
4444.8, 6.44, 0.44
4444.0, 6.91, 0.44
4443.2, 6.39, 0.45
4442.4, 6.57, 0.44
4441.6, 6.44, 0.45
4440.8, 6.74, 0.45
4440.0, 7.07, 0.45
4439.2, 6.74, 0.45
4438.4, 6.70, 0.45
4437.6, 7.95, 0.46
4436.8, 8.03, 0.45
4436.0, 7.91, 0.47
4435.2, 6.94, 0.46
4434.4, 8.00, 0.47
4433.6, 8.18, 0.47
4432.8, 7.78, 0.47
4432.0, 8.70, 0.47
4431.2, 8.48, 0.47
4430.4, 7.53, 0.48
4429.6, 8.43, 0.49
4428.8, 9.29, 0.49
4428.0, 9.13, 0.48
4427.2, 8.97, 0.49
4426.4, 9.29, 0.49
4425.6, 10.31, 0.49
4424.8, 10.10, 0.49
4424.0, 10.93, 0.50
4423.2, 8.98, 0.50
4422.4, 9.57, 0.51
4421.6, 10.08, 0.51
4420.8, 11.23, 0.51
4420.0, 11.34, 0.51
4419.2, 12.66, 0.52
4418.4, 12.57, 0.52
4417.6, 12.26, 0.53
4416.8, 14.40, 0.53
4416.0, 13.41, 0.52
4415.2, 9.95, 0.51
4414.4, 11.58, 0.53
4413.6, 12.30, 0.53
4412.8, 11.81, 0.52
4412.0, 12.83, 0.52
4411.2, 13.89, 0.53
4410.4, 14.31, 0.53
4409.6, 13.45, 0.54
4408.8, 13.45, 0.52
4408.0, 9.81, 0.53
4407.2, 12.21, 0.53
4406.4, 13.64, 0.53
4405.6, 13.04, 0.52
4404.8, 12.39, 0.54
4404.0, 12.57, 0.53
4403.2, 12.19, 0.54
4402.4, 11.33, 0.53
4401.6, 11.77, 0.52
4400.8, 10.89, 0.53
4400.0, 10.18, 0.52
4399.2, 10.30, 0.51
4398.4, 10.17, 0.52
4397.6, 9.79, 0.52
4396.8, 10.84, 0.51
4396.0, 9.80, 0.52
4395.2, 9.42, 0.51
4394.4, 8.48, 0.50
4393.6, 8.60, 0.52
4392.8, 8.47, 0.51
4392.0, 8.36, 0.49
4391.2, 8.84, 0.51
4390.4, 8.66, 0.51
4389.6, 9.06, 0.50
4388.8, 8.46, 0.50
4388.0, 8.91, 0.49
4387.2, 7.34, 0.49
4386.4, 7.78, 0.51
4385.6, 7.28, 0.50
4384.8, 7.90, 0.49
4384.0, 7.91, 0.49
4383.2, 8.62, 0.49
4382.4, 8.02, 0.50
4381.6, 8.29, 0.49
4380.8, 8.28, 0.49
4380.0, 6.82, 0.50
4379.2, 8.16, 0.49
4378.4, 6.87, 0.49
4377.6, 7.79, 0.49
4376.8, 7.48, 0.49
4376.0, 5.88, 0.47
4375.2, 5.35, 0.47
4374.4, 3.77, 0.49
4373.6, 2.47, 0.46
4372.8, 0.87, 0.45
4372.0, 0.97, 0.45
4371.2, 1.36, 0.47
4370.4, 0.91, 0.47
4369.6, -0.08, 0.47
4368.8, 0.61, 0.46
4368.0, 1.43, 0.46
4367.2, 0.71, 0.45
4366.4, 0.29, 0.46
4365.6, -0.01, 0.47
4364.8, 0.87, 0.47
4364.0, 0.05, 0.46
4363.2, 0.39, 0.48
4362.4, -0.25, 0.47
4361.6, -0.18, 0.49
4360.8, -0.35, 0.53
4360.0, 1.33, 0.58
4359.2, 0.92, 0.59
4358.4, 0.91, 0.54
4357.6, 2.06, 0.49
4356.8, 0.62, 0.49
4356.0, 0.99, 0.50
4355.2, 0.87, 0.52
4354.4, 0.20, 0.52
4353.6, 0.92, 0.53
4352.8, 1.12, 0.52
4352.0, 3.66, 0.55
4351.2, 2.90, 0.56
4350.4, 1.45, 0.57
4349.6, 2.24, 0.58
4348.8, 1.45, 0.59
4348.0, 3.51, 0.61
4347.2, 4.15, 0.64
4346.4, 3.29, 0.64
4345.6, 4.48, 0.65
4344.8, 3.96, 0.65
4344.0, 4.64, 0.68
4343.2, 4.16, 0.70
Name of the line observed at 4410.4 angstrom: C IV 1549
